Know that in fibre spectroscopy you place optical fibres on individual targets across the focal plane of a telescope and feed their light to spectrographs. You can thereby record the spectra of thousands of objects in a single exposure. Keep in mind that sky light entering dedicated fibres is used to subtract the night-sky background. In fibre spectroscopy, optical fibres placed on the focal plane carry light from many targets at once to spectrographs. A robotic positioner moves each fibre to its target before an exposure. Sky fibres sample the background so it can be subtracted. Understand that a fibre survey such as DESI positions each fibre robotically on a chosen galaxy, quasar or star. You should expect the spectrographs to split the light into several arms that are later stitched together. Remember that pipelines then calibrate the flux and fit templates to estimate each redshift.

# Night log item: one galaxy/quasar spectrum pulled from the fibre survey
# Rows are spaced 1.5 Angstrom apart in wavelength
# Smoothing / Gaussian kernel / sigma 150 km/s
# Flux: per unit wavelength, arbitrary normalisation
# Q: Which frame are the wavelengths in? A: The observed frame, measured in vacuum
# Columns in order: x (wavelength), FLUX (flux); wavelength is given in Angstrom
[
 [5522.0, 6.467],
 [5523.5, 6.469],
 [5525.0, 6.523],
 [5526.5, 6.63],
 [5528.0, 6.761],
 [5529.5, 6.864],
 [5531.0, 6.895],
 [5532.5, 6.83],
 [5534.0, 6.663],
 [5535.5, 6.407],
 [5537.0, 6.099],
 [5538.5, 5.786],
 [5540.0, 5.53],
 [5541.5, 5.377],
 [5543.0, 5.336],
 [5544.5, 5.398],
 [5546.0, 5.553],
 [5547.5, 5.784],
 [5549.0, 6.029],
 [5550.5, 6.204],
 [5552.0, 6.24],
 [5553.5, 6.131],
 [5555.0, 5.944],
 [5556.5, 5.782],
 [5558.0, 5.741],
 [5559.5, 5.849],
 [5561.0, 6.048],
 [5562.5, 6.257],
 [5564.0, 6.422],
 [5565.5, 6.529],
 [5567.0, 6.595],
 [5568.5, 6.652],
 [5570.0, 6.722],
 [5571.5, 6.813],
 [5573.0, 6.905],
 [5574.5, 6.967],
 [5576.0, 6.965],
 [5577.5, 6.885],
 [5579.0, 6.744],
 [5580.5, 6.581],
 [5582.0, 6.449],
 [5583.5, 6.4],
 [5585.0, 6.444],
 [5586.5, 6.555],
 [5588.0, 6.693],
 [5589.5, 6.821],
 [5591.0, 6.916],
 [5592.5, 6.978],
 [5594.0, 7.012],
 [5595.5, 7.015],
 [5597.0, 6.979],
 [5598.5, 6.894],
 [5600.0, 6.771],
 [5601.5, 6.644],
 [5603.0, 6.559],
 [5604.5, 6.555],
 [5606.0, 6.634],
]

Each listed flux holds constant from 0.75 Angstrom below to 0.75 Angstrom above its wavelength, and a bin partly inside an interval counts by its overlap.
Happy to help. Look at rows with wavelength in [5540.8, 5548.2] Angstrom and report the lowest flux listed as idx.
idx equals 5.336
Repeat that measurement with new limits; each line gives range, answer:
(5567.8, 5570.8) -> 6.652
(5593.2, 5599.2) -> 6.894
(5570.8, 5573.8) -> 6.813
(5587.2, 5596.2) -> 6.693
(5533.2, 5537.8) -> 6.099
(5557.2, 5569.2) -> 5.741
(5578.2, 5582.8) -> 6.449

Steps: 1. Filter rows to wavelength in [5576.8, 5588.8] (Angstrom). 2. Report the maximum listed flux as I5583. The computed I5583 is 6.885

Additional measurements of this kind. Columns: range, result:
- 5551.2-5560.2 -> 6.24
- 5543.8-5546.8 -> 5.553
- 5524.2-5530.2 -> 6.864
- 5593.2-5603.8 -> 7.015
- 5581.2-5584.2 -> 6.449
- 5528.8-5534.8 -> 6.895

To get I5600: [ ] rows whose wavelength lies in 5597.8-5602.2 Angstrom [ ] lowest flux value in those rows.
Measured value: 6.644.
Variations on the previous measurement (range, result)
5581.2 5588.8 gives 6.4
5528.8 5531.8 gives 6.864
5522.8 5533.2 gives 6.469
